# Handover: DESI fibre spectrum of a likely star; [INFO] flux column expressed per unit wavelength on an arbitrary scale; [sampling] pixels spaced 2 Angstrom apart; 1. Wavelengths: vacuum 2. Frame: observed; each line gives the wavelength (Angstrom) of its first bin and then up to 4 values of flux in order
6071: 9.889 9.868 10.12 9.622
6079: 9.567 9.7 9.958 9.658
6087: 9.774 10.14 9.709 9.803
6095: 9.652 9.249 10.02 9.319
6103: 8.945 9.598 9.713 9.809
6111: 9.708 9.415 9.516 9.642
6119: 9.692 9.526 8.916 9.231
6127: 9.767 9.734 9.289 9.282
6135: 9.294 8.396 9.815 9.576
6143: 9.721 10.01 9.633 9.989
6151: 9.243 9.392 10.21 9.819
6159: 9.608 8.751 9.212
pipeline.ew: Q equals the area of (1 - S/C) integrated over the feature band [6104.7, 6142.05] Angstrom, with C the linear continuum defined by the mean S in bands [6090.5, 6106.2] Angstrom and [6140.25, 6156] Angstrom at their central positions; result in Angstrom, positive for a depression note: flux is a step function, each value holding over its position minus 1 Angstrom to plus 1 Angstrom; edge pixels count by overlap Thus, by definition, 0.6 Angstrom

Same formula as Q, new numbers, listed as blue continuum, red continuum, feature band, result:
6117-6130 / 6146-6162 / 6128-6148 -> 0.1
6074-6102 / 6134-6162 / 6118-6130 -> 0.2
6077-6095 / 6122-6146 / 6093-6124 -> 0.3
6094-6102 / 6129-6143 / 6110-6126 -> 0.0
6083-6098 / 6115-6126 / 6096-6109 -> 0.1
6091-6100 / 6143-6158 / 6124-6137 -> 0.5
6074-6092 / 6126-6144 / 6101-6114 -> 0.2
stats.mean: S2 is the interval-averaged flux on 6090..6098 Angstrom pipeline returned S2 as 9.6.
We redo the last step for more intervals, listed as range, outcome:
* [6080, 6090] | 9.85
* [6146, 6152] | 9.62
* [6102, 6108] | 9.42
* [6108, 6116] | 9.61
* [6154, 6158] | 10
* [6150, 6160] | 9.65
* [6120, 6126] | 9.22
